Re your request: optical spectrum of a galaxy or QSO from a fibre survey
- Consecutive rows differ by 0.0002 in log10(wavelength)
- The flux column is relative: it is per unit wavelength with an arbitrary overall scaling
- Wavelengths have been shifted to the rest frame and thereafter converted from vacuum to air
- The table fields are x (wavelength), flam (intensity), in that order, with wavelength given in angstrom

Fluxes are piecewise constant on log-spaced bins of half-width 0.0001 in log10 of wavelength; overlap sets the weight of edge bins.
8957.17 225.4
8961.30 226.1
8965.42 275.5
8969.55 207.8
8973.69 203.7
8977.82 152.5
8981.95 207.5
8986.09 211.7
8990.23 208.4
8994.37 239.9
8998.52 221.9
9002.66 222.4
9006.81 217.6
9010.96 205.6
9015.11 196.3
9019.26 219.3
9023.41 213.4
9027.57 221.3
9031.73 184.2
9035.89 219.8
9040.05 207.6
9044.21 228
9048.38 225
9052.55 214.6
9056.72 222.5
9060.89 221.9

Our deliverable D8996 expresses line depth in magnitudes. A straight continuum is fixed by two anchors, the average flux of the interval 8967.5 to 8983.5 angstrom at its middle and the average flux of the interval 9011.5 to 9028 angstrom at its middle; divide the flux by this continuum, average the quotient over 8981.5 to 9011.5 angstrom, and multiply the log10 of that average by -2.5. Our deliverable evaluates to -0.086 mag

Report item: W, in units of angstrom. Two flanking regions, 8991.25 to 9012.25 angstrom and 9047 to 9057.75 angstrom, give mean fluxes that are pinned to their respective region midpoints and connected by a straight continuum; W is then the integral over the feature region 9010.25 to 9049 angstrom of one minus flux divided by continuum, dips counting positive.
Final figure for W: 1.6 angstrom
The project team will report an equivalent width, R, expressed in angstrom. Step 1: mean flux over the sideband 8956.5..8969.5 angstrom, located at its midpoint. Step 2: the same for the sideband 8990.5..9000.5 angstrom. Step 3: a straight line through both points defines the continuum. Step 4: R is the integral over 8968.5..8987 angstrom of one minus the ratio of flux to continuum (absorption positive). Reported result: 3.0 angstrom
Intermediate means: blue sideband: 239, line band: 195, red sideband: 227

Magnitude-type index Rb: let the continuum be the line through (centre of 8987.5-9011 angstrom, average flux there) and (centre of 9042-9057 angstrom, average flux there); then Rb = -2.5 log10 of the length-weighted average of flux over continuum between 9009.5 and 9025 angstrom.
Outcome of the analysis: 0.06 mag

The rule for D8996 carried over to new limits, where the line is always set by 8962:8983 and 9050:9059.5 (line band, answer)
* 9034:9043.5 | 0.01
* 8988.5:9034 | 0.00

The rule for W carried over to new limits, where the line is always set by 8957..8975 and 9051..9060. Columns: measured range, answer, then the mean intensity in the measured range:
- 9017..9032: 0.68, 212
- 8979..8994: 1.15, 209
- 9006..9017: 0.91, 205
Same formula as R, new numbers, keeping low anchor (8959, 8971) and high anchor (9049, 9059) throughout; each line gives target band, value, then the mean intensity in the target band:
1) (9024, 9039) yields 1.02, 209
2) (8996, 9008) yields 0.45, 221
